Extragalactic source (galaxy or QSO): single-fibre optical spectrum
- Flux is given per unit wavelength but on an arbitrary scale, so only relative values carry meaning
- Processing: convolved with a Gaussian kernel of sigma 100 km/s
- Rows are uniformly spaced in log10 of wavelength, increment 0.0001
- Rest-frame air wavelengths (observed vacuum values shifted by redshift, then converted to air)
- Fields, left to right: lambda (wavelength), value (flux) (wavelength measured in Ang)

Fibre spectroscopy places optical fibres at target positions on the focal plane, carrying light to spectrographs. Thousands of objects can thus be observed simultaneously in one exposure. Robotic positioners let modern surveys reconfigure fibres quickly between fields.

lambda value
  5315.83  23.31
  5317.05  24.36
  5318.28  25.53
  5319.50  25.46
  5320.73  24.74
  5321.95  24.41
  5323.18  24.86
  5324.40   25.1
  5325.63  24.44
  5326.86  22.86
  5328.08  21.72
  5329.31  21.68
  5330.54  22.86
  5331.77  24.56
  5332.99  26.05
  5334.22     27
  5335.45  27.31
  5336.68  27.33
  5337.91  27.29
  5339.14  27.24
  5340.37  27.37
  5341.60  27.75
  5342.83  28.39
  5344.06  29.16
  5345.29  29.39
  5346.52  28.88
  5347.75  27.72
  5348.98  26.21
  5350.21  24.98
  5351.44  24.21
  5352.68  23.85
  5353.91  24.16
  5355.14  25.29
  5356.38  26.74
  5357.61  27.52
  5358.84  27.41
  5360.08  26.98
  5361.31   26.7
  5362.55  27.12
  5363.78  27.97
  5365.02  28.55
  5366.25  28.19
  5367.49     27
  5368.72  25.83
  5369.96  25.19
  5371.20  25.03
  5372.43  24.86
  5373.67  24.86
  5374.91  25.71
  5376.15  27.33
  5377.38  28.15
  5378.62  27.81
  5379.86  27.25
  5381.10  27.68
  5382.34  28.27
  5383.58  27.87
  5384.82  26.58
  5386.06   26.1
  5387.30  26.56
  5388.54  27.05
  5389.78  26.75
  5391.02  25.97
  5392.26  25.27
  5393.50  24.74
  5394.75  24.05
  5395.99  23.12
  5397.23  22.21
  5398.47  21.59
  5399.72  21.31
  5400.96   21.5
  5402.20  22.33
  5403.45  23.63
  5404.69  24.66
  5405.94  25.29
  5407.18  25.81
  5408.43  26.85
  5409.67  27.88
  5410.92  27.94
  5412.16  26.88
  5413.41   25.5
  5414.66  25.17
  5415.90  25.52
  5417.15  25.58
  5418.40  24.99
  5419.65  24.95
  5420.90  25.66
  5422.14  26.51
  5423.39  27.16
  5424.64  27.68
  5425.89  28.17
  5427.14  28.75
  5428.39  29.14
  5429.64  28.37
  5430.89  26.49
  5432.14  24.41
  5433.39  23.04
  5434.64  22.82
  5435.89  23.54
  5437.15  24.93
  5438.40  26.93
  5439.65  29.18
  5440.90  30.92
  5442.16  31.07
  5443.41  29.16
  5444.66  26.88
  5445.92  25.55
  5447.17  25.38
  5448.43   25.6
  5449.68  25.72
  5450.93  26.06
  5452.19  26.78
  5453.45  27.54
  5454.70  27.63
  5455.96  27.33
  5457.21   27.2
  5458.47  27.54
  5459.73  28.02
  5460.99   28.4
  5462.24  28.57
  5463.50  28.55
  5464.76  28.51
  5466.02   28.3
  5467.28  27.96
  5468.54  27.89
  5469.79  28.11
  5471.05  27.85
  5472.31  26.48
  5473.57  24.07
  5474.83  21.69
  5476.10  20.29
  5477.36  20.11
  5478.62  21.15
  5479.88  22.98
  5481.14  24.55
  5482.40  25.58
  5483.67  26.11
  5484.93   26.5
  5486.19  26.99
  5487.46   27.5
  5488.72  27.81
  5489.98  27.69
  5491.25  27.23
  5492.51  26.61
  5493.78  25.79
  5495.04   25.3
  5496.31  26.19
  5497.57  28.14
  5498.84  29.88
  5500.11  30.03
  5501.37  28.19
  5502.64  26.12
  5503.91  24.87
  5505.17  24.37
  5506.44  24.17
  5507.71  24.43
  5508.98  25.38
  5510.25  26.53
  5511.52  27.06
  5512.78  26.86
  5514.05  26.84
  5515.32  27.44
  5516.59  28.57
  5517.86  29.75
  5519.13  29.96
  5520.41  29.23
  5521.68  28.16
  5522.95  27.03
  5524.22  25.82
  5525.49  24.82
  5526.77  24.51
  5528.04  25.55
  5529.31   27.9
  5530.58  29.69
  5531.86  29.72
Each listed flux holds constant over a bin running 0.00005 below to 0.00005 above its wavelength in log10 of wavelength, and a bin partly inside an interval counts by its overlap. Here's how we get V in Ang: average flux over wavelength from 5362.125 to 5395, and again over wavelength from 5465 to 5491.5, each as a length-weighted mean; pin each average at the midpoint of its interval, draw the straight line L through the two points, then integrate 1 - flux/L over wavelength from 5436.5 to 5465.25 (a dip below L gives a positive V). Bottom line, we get -1.86 Ang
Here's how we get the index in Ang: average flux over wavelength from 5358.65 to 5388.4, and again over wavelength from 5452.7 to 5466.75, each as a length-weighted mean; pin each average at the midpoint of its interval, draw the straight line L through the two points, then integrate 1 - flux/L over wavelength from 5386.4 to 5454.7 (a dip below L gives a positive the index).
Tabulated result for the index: 3.9 Ang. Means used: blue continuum 26.9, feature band 25.9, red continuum 27.9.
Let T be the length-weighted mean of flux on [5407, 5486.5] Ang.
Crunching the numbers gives 26.4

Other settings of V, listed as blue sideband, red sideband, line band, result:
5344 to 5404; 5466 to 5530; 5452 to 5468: -1.04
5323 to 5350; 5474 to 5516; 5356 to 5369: -0.61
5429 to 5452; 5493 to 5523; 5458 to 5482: 0.81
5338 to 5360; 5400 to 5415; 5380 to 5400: 0.21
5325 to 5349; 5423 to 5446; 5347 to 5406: 1.89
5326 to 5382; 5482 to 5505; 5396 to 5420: 1.75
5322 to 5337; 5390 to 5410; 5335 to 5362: -2.69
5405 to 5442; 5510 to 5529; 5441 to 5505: 0.59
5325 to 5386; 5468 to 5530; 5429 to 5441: 0.21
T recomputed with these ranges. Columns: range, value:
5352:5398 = 26.2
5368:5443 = 26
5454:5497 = 26.3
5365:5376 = 26.1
